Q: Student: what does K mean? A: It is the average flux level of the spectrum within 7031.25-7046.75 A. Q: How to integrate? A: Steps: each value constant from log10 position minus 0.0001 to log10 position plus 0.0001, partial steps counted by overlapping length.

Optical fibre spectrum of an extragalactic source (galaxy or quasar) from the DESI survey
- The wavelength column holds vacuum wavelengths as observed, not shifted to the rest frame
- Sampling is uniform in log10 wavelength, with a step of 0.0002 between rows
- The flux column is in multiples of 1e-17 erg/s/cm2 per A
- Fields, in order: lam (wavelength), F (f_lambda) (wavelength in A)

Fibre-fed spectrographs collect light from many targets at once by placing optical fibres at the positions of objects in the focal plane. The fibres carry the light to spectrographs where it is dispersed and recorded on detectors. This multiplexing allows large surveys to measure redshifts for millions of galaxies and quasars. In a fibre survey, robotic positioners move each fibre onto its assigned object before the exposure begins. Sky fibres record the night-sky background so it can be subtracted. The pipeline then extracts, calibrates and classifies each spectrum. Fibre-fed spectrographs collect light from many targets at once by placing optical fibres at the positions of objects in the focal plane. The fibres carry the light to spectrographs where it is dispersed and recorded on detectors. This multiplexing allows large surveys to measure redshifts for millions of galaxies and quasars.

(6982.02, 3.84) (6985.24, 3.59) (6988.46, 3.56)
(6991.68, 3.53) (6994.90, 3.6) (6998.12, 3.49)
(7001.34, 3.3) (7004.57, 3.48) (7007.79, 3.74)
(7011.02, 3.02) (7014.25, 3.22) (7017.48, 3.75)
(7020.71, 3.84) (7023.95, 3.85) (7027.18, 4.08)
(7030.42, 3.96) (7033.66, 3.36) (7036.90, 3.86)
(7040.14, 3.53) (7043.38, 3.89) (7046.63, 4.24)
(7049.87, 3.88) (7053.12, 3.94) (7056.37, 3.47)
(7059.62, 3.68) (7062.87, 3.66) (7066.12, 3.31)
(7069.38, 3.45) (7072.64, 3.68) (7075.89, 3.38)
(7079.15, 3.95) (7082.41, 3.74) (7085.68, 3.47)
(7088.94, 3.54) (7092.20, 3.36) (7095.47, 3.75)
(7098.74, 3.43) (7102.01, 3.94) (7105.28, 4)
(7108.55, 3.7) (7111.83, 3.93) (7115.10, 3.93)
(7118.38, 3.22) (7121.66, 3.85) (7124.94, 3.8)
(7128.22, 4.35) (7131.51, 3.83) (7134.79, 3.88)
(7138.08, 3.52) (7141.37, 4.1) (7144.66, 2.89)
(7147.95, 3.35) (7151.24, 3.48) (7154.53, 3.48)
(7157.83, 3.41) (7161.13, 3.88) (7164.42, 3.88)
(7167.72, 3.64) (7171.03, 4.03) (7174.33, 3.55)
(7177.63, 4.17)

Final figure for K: 3.74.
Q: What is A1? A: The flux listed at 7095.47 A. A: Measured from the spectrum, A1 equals 3.75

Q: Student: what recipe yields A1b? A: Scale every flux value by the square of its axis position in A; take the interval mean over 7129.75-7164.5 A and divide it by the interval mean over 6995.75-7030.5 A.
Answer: 1.04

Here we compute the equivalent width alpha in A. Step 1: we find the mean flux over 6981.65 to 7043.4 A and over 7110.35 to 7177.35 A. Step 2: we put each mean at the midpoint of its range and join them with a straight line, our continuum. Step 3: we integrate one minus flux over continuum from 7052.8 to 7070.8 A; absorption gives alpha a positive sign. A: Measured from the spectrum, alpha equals 0.4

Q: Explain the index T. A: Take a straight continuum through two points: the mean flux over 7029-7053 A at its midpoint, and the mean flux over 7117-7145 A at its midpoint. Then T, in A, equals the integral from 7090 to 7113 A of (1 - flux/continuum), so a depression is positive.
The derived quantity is 0.4 A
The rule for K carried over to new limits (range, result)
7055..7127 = 3.65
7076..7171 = 3.69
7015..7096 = 3.7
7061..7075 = 3.52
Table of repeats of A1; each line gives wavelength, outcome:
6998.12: 3.49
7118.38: 3.22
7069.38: 3.45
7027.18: 4.08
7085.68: 3.47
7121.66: 3.85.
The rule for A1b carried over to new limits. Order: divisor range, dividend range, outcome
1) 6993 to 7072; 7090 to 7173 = 1.04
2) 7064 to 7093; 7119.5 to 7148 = 1.07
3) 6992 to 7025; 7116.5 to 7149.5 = 1.08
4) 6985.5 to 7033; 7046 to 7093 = 1.03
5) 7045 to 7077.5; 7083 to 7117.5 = 1.02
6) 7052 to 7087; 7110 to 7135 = 1.08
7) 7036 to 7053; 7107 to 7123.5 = 0.98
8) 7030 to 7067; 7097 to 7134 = 1.04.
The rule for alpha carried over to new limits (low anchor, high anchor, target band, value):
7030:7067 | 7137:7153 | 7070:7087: 0.1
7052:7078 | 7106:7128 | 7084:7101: 0.7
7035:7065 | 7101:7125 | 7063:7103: 2.2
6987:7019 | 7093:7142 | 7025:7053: -2.2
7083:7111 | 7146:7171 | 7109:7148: -1.1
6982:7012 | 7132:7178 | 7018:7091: -3.2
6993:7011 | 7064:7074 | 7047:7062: -1.3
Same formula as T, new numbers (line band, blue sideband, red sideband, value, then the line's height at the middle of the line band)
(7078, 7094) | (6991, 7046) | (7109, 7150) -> 0.3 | 3.68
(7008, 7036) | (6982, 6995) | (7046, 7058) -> 0.7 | 3.73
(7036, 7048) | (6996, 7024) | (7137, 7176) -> -1.2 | 3.53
